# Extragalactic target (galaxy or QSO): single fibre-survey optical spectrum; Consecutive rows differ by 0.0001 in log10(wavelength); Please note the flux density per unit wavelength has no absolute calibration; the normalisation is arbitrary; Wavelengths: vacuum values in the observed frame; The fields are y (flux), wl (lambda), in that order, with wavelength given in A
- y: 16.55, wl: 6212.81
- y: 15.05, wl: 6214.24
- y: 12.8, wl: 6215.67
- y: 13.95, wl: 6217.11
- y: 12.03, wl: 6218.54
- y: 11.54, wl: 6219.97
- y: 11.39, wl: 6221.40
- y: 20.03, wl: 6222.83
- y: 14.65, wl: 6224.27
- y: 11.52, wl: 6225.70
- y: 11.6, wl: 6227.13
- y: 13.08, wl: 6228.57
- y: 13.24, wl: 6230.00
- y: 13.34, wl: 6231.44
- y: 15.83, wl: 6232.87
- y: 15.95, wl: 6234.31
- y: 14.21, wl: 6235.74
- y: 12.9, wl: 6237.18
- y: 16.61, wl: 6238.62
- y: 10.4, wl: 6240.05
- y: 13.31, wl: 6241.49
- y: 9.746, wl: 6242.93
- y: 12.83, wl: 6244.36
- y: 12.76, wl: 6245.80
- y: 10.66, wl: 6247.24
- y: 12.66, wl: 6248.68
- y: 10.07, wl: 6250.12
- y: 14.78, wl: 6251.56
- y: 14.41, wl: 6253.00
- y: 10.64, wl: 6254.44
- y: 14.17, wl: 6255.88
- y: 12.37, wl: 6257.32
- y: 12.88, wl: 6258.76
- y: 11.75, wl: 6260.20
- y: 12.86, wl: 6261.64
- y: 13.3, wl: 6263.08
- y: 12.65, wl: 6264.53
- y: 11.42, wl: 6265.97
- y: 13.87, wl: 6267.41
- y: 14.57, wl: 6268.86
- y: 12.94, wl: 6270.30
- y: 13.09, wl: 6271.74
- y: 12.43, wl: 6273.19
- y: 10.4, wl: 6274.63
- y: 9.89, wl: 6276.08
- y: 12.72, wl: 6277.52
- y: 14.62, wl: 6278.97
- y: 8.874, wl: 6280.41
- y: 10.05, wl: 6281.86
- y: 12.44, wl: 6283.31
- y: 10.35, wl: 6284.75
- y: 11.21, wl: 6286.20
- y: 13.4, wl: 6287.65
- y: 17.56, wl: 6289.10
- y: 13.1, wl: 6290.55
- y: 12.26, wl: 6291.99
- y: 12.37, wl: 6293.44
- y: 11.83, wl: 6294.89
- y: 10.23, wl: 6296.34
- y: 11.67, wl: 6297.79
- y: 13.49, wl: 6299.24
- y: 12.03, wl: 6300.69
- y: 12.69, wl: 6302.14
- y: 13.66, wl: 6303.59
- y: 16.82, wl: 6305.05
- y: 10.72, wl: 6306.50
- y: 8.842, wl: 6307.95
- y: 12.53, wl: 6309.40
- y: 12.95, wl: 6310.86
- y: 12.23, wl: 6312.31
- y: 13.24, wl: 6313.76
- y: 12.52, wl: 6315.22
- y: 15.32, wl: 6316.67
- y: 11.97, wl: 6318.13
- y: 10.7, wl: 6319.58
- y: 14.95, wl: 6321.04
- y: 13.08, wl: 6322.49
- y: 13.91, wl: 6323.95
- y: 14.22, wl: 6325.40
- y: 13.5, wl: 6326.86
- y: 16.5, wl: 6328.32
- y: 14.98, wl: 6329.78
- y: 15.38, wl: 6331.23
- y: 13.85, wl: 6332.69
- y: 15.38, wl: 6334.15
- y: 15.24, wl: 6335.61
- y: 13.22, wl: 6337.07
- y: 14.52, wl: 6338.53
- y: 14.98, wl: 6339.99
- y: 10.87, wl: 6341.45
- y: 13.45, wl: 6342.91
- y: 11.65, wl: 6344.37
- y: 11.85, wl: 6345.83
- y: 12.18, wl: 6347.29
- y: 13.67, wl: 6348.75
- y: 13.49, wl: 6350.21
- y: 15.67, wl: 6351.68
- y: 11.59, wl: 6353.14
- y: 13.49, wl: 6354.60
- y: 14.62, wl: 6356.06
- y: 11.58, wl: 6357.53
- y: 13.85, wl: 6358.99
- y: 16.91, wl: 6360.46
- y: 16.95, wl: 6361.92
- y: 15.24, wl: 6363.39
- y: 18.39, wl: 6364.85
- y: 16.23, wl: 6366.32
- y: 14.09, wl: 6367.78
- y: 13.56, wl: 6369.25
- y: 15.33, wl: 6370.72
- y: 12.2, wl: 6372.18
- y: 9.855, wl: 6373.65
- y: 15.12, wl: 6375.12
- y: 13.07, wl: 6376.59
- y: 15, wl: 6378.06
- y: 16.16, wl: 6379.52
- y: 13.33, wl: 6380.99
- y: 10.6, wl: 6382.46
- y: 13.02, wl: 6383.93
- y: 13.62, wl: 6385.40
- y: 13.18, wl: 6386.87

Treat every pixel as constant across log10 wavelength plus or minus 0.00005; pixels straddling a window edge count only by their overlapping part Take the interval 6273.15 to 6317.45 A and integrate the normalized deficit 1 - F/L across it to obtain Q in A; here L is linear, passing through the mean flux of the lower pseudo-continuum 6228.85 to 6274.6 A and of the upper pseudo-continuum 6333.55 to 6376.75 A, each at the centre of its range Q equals 3.4 A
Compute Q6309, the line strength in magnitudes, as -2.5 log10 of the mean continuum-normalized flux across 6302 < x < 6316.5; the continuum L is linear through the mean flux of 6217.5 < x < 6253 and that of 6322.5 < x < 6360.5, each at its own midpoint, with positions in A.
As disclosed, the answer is 0.07 mag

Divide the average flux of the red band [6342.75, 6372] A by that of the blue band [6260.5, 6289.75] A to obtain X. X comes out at 1.14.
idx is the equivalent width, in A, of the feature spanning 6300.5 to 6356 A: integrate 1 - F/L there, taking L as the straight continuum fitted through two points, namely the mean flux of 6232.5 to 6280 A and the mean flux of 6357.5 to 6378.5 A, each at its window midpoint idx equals 2.2 A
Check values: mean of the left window 12.8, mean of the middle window 13.4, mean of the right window 14.6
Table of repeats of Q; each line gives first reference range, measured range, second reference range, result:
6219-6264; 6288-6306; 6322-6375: 0.6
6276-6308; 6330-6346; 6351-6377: -0.2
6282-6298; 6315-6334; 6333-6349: -1.4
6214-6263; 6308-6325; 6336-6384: 0.9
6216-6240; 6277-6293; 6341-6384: 1.6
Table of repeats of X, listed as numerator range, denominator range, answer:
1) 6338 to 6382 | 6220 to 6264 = 1.06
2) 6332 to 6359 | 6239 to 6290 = 1.08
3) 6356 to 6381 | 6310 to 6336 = 1.05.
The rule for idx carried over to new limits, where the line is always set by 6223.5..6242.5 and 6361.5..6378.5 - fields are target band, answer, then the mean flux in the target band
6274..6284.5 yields 2.0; 11.3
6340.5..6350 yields 1.3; 12.4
